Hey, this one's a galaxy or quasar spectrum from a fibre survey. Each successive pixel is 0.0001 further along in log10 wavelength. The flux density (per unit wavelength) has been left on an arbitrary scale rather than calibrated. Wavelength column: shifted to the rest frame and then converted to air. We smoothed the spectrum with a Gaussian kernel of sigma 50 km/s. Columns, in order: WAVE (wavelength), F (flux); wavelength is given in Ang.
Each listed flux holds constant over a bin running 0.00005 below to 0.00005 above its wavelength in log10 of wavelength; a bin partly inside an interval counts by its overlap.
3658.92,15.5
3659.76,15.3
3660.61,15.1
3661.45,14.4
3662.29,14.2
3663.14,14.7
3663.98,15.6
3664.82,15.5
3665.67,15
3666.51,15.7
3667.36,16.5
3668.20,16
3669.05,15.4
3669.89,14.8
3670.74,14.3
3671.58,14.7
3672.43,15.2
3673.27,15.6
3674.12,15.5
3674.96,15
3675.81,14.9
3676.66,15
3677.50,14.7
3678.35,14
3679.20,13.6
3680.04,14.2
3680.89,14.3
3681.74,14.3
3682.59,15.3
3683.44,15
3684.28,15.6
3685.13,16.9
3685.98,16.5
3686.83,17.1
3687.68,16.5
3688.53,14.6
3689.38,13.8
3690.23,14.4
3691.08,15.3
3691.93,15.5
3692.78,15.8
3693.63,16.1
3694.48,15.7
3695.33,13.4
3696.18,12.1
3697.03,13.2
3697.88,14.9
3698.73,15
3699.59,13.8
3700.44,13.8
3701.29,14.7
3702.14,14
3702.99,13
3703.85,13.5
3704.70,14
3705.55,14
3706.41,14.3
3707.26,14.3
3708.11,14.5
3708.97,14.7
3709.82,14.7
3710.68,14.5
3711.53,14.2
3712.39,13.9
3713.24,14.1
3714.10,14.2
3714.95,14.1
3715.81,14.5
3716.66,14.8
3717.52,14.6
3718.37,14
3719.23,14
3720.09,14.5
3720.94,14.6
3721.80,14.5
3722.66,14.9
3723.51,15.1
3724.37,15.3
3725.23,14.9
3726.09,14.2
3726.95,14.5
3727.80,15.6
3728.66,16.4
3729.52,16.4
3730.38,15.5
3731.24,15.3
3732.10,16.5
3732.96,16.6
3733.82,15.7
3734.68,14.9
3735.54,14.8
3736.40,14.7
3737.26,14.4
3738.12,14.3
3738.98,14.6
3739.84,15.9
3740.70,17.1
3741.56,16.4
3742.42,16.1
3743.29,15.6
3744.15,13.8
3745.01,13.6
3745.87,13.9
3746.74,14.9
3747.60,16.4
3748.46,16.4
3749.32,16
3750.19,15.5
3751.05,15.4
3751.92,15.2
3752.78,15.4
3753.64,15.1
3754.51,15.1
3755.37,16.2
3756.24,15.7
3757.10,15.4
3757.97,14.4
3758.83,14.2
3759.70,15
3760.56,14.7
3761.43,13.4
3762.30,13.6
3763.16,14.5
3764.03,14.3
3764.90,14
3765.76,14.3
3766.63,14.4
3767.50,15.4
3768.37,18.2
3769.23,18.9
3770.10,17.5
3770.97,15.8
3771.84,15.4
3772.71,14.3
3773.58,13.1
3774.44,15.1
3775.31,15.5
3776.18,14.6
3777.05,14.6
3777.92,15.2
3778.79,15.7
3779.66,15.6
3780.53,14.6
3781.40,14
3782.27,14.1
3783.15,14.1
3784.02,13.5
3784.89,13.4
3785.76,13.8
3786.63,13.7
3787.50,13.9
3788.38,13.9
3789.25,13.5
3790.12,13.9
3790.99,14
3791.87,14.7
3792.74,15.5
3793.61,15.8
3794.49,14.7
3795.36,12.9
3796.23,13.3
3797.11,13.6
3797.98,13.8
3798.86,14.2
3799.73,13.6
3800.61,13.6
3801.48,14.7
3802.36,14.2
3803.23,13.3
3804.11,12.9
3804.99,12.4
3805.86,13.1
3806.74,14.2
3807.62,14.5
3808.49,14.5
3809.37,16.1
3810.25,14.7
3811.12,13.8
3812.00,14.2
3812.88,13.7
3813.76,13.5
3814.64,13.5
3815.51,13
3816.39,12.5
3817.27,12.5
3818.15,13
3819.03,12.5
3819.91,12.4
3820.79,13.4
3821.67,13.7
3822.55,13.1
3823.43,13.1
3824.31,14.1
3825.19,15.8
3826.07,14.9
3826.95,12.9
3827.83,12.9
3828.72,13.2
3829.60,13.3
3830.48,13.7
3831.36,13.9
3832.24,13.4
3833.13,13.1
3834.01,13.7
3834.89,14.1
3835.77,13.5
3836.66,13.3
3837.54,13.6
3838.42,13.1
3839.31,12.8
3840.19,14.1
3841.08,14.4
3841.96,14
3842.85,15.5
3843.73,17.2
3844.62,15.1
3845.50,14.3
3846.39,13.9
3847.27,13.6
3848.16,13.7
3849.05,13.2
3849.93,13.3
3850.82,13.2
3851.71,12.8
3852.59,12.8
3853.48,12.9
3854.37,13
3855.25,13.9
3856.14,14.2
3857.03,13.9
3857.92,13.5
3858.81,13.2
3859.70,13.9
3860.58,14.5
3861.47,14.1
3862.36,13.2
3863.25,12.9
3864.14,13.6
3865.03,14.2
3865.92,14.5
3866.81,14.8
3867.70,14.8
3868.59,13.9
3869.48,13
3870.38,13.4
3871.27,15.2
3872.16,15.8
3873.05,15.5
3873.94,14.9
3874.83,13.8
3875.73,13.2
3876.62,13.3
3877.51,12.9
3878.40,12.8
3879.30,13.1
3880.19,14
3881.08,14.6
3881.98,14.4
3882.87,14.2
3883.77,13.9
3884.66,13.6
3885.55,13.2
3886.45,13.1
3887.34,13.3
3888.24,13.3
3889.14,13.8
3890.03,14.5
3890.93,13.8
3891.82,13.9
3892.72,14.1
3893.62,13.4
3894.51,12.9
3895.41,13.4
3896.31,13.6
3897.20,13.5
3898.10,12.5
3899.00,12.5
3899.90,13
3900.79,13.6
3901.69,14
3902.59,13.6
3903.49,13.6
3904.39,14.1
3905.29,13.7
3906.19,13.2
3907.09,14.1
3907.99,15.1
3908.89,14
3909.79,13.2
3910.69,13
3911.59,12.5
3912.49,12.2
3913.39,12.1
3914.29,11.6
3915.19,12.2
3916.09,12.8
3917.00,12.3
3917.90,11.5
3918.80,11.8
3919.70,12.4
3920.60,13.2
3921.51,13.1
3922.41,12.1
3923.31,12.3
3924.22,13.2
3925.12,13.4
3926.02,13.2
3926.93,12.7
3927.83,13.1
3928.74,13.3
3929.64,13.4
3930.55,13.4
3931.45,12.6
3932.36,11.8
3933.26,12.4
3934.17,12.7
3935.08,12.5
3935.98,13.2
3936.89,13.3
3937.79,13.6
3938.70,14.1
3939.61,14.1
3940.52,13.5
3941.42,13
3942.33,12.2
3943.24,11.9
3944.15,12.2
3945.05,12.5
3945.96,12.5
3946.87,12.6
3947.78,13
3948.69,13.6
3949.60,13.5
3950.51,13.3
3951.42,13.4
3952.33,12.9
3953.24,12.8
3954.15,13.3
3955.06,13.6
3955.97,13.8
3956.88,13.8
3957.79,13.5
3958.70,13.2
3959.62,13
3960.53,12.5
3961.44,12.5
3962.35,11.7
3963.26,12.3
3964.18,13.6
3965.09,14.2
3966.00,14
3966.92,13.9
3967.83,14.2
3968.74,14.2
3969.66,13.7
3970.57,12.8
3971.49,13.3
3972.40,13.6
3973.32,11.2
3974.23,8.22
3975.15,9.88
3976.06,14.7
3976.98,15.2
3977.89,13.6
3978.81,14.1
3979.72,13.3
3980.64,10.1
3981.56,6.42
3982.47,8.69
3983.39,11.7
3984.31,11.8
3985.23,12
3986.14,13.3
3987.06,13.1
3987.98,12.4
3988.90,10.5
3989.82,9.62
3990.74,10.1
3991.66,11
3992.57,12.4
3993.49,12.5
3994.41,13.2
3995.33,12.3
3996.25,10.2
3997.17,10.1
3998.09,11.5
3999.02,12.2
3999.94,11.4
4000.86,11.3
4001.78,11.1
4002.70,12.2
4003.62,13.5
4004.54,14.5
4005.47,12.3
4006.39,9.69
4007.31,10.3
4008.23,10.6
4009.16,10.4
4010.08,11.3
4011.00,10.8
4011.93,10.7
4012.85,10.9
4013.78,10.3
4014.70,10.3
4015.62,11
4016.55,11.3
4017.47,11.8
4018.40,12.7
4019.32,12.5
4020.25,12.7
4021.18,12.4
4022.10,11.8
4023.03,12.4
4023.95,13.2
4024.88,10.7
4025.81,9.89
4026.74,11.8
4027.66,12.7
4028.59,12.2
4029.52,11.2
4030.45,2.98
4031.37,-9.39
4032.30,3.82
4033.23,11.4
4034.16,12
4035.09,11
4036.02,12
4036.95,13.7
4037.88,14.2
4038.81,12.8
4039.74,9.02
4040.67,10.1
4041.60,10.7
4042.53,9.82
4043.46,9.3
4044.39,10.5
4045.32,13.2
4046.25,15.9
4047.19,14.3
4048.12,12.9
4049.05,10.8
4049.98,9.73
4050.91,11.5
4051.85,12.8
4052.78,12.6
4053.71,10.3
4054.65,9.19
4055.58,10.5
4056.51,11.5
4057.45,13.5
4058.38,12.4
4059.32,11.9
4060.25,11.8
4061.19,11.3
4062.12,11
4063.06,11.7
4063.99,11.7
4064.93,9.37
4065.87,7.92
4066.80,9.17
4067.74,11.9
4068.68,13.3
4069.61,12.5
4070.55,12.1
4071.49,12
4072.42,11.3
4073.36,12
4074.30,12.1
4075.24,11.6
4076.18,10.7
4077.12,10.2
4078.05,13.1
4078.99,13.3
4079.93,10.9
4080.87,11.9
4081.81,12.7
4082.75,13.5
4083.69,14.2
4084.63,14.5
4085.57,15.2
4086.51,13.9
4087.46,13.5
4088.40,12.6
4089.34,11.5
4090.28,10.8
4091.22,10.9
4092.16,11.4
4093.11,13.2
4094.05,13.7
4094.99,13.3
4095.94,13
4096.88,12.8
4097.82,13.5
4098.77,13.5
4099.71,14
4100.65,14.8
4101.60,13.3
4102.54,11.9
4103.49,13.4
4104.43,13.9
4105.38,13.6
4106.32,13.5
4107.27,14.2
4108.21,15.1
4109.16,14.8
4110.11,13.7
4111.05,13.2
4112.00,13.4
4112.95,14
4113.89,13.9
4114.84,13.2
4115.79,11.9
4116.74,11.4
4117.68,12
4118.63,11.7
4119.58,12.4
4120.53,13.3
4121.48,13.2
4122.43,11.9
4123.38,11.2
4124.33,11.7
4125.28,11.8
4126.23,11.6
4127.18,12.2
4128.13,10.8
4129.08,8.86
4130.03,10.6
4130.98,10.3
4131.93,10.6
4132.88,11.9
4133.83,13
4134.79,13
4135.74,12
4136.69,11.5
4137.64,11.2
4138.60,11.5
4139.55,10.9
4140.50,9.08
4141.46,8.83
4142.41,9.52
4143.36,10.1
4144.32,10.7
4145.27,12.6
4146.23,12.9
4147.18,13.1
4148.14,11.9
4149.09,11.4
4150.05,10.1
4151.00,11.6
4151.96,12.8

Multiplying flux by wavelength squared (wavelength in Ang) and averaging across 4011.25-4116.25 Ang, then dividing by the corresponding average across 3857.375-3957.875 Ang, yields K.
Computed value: 1.0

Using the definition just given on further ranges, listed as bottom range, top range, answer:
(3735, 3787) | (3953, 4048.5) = 0.88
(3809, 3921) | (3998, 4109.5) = 0.95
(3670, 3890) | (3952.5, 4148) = 0.95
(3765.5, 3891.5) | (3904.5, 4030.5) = 0.94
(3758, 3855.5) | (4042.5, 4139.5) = 1.00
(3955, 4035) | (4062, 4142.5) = 1.12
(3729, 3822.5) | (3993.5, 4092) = 0.90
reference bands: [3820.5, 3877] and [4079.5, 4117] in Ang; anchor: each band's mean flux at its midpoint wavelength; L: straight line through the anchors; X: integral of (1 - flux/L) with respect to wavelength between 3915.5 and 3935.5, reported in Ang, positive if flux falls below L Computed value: 1.4 Ang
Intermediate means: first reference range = 13.9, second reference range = 13.2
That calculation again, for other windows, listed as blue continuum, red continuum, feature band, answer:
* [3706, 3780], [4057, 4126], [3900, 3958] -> 2.8 Ang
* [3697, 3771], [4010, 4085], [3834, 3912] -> -2.8 Ang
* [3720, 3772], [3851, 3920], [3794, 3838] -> 2.3 Ang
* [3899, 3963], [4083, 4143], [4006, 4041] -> 6.1 Ang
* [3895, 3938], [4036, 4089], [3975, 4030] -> 3.2 Ang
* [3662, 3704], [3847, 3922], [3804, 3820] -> 0.5 Ang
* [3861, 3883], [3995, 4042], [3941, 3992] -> -2.4 Ang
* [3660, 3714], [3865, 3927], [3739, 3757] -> -1.4 Ang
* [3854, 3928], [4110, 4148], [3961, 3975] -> 0.1 Ang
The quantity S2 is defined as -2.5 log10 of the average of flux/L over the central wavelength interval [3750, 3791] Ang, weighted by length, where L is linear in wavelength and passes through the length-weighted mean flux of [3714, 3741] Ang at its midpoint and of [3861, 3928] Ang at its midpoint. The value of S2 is -0.013 mag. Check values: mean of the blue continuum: 15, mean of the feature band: 14.8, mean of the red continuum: 13.4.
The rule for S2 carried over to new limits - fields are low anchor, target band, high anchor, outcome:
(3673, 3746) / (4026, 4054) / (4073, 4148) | 0.21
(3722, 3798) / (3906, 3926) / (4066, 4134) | 0.08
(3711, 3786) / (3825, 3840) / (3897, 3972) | 0.04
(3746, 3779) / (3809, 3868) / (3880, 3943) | 0.04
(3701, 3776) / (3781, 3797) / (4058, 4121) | 0.05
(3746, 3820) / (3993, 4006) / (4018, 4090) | 0.00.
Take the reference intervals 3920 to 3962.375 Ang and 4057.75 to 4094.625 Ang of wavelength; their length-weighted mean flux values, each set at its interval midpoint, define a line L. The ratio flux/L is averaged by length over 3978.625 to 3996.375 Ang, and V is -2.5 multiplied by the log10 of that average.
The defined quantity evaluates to 0.11 mag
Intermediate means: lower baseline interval 13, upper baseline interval 12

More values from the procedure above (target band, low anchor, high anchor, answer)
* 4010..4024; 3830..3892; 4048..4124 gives 0.11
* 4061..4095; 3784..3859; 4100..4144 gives 0.03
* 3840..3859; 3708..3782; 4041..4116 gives 0.02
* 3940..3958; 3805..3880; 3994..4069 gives -0.07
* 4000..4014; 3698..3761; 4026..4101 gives 0.07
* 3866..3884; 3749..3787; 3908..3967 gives -0.03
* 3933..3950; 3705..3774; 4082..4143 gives 0.05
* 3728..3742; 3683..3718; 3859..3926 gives -0.09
